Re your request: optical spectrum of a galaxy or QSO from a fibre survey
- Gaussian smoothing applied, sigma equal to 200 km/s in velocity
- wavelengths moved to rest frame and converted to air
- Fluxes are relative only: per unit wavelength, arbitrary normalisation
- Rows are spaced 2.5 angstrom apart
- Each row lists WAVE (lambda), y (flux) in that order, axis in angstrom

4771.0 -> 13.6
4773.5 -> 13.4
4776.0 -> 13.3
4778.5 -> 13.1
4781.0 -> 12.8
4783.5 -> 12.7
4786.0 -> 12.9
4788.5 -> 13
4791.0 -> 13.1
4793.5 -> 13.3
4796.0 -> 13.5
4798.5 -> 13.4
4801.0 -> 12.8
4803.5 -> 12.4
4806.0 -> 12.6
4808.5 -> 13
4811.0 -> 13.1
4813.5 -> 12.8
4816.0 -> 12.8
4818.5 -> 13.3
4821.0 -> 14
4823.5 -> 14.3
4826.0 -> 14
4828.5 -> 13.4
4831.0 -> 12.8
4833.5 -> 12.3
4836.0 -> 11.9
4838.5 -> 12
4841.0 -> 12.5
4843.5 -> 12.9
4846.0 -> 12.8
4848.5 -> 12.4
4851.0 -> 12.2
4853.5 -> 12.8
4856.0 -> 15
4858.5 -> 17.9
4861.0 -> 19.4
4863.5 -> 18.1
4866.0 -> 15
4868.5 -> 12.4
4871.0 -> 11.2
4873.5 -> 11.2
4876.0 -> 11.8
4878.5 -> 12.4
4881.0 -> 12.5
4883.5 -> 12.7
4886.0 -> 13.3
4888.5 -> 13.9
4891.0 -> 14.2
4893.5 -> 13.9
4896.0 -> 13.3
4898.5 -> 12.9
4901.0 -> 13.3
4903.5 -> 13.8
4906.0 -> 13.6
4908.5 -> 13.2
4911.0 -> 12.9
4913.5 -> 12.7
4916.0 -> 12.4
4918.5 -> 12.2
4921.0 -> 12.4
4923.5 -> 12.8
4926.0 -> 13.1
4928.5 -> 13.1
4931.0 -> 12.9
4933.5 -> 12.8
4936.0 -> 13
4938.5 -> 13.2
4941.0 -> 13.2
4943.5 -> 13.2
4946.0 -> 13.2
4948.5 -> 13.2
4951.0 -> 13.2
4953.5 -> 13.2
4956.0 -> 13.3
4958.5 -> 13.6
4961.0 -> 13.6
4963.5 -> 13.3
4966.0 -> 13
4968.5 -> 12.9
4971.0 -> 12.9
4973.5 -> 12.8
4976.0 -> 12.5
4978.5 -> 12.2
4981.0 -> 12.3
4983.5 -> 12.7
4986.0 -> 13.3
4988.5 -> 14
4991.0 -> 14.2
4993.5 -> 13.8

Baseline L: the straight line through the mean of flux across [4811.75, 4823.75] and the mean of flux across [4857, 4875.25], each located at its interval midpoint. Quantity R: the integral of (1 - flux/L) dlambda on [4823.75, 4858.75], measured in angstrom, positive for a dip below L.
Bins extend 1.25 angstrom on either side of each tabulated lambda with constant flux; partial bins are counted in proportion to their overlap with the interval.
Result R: 2.5 angstrom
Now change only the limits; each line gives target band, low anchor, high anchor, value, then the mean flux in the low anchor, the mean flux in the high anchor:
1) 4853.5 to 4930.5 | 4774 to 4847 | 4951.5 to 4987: -3.3 angstrom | 13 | 13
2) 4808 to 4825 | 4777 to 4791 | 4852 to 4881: 0.1 angstrom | 12.9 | 14.2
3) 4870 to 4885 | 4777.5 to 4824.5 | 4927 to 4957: 1.3 angstrom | 13.1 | 13.1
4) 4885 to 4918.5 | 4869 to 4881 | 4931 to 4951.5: -2.7 angstrom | 11.8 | 13.1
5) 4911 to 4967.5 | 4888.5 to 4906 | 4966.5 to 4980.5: 0.2 angstrom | 13.6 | 12.7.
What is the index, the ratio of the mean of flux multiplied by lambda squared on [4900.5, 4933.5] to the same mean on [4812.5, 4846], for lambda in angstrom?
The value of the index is 1.03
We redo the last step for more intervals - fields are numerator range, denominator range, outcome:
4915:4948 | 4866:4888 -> 1.06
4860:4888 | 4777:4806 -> 1.08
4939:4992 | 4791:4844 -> 1.07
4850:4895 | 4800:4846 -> 1.10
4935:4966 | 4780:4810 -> 1.09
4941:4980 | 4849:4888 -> 0.98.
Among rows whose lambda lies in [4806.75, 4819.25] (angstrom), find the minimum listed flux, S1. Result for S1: 12.8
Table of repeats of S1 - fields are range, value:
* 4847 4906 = 11.2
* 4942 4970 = 12.9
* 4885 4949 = 12.2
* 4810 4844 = 11.9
